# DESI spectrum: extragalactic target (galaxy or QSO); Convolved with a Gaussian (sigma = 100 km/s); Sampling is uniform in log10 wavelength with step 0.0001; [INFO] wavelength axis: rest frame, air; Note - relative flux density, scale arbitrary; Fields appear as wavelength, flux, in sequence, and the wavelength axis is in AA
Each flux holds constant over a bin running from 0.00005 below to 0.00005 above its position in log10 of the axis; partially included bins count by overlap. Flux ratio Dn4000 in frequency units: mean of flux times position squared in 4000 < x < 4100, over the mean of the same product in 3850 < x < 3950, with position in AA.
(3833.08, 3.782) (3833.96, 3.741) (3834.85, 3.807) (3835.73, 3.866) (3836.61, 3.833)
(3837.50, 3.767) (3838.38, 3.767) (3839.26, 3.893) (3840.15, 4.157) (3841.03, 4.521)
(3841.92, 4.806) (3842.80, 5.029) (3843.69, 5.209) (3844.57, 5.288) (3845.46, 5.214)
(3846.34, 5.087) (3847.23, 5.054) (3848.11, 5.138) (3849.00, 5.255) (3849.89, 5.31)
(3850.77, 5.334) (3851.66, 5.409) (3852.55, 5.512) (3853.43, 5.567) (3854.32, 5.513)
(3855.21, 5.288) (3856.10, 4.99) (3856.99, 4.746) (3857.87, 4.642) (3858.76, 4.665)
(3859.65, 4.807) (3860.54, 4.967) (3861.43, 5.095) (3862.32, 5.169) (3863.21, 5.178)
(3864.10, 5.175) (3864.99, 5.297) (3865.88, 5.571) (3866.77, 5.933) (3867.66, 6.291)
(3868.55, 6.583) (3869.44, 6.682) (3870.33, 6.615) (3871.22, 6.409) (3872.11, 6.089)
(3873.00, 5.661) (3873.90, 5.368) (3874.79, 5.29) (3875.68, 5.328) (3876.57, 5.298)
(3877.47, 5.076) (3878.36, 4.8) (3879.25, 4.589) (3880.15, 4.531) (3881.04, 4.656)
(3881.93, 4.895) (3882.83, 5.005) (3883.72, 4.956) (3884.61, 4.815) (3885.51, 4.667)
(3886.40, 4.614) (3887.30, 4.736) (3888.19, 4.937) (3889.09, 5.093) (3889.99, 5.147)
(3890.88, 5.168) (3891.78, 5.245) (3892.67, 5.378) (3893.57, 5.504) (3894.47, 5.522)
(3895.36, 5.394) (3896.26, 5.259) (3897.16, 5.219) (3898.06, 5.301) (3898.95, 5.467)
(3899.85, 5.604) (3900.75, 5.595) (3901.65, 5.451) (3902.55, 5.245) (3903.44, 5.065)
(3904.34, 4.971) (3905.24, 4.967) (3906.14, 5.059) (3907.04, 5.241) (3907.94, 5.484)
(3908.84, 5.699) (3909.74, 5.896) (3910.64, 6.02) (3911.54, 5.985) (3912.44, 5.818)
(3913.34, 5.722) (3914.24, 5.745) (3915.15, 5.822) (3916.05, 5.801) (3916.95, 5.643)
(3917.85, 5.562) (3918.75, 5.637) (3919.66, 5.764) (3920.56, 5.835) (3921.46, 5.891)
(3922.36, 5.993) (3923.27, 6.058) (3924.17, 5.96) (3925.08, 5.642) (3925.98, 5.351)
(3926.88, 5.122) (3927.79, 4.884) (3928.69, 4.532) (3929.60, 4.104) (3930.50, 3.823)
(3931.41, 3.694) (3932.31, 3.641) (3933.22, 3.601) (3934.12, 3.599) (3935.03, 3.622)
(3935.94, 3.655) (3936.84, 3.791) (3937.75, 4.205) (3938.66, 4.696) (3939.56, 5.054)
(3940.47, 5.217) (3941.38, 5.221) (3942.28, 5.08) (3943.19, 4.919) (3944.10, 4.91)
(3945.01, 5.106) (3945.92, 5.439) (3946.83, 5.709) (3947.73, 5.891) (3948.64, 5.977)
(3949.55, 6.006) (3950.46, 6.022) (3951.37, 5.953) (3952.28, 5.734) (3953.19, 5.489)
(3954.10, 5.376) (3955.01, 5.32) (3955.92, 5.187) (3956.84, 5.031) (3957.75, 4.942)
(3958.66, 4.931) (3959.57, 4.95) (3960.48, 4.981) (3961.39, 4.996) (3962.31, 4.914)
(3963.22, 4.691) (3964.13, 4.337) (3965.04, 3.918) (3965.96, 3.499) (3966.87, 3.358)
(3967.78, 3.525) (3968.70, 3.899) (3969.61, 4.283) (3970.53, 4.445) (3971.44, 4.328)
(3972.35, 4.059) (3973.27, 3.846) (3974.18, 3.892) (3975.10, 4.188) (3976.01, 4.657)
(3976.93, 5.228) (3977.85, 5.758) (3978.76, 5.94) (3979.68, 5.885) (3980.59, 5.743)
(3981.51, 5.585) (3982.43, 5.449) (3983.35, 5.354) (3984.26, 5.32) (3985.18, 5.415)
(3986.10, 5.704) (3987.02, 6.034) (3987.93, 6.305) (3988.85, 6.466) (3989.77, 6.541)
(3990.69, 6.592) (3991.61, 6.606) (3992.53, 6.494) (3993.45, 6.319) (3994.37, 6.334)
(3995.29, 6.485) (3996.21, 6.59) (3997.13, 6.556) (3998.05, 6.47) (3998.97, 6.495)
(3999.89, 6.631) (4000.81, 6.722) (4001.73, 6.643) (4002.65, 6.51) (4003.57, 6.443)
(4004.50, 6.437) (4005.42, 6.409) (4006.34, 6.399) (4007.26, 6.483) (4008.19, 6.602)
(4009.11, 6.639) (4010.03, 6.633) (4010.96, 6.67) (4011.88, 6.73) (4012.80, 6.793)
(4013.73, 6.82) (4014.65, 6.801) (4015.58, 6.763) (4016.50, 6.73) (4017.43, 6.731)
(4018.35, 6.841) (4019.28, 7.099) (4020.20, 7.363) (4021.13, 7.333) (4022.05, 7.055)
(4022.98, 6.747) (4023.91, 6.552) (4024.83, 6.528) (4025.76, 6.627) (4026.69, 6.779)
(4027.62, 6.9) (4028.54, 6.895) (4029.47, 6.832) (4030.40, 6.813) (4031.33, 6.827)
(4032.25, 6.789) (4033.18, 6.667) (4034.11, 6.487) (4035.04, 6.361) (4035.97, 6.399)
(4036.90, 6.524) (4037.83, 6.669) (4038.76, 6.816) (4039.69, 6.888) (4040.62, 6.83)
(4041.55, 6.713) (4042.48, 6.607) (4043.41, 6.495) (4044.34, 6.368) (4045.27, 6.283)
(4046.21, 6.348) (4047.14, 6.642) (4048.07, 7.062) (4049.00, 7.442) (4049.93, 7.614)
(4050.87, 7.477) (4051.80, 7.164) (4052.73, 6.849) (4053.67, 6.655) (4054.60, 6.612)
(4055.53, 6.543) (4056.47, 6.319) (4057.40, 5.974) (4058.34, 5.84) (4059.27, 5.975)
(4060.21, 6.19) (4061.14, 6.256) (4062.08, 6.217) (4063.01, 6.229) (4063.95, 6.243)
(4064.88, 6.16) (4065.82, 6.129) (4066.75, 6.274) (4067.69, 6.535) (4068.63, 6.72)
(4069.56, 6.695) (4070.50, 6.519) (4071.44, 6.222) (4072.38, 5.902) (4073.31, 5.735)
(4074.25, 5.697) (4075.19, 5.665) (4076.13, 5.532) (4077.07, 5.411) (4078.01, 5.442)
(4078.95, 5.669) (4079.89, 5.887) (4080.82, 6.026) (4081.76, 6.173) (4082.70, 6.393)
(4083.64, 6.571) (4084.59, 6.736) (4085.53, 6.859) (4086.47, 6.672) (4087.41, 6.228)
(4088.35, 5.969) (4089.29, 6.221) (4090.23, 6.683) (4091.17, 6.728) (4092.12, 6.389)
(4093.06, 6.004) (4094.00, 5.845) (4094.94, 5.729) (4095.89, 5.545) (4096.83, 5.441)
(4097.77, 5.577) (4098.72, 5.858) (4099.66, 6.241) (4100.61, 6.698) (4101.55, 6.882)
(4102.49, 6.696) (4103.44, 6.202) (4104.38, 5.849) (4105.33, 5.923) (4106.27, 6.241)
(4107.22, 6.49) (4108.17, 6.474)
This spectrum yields 1.33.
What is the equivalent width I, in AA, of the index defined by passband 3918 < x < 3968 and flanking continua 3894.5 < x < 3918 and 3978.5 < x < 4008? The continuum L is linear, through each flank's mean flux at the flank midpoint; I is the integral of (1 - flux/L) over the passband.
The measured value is 7.5 AA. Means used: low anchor 5.5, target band 4.93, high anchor 6.23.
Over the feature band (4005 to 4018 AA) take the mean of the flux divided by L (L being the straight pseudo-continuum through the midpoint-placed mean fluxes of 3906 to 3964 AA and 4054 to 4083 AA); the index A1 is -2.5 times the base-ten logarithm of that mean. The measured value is -0.17 mag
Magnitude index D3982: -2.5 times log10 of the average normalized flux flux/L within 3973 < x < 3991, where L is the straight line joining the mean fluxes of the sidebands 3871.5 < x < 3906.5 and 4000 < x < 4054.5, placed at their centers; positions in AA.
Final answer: 0.13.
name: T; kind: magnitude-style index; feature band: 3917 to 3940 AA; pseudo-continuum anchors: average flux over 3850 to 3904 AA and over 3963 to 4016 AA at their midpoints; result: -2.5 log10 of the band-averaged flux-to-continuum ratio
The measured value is 0.144 mag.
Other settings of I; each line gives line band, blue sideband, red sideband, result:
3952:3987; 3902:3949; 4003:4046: 5.8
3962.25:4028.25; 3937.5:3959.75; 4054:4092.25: -3.1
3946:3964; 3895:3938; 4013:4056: 1.0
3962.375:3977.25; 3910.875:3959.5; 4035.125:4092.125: 3.7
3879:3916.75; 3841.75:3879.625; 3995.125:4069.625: 2.5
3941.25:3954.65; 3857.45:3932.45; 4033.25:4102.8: 0.3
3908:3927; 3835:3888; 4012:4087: -0.8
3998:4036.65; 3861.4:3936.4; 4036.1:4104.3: -4.5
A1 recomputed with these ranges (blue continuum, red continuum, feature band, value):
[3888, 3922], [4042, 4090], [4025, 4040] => -0.090 mag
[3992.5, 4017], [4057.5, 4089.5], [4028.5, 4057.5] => -0.064 mag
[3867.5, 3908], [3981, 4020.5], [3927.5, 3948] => 0.271 mag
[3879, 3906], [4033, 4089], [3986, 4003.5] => -0.102 mag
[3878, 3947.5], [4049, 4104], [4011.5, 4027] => -0.168 mag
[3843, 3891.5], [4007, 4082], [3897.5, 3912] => 0.016 mag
